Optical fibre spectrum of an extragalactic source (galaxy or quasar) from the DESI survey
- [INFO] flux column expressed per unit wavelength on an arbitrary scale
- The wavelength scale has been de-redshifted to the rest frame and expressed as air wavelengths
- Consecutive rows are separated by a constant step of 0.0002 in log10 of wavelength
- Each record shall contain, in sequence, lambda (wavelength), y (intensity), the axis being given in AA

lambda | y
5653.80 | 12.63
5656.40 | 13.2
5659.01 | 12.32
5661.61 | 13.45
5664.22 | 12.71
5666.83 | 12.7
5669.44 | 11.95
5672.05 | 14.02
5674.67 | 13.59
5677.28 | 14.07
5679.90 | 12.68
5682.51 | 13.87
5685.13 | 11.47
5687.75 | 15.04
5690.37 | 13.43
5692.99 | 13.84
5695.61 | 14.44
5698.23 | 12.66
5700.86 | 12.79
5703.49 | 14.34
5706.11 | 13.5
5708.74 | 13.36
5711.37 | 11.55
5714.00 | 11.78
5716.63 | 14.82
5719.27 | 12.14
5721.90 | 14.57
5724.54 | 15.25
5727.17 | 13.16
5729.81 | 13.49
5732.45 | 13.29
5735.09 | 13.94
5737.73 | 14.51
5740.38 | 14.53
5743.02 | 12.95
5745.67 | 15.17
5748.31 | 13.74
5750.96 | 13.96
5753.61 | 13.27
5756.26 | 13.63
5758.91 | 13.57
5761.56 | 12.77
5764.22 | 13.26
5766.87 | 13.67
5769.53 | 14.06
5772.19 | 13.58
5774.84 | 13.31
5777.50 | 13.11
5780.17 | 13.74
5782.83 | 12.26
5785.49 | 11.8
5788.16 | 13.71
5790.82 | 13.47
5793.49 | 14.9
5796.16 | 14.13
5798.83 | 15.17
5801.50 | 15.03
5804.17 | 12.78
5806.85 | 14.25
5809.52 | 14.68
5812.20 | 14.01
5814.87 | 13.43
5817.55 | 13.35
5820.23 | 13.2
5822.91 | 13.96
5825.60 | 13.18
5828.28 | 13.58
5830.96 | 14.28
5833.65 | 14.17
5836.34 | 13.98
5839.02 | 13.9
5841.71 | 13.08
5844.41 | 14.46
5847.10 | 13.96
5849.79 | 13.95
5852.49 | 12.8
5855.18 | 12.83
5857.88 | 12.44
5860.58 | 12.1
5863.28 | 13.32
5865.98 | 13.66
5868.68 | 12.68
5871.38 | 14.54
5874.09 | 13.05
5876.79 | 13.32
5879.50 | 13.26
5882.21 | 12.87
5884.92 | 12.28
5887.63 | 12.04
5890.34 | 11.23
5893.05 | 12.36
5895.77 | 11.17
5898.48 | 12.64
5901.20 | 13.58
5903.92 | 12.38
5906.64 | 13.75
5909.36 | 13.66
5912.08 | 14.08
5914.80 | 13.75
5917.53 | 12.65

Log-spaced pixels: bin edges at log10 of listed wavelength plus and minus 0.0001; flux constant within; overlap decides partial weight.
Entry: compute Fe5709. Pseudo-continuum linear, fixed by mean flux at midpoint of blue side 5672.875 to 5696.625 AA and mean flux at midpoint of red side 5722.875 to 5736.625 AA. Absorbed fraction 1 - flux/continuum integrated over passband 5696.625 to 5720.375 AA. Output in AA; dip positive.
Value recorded 1.2 AA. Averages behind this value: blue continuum 13.6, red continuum 13.9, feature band 13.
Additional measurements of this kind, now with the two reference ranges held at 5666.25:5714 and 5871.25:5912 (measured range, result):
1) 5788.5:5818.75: -2.6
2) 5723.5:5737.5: -0.7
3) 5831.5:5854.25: -1.5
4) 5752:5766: -0.2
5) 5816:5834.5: -1.0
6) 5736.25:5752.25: -1.2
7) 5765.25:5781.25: -0.6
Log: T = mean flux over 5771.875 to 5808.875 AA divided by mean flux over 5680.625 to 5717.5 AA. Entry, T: 1.03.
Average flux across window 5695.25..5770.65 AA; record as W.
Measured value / 13.6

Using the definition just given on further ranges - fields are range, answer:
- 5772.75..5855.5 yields 13.7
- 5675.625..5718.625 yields 13.3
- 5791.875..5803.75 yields 14.6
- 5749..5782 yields 13.5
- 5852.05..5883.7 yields 13.1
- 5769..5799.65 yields 13.6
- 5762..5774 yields 13.6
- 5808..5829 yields 13.7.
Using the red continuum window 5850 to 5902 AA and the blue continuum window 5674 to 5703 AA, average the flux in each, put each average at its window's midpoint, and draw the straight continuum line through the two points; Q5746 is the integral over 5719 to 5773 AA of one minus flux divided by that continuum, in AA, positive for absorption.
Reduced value -2.1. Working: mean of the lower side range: 13.5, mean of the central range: 13.8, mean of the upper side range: 12.8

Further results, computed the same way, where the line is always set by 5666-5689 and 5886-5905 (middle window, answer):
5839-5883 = -3.3 AA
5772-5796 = -1.1 AA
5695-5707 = -0.3 AA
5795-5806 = -1.4 AA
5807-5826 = -1.7 AA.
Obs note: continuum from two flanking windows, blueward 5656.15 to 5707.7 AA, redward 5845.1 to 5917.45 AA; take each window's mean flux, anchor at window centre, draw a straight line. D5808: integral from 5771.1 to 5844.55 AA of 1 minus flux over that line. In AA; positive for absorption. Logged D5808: -3.4 AA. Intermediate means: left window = 13.3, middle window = 13.7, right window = 13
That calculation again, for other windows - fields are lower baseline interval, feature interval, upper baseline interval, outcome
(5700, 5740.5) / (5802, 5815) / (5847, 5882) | -0.6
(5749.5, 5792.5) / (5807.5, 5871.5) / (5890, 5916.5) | -2.1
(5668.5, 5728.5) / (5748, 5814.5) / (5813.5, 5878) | -1.1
